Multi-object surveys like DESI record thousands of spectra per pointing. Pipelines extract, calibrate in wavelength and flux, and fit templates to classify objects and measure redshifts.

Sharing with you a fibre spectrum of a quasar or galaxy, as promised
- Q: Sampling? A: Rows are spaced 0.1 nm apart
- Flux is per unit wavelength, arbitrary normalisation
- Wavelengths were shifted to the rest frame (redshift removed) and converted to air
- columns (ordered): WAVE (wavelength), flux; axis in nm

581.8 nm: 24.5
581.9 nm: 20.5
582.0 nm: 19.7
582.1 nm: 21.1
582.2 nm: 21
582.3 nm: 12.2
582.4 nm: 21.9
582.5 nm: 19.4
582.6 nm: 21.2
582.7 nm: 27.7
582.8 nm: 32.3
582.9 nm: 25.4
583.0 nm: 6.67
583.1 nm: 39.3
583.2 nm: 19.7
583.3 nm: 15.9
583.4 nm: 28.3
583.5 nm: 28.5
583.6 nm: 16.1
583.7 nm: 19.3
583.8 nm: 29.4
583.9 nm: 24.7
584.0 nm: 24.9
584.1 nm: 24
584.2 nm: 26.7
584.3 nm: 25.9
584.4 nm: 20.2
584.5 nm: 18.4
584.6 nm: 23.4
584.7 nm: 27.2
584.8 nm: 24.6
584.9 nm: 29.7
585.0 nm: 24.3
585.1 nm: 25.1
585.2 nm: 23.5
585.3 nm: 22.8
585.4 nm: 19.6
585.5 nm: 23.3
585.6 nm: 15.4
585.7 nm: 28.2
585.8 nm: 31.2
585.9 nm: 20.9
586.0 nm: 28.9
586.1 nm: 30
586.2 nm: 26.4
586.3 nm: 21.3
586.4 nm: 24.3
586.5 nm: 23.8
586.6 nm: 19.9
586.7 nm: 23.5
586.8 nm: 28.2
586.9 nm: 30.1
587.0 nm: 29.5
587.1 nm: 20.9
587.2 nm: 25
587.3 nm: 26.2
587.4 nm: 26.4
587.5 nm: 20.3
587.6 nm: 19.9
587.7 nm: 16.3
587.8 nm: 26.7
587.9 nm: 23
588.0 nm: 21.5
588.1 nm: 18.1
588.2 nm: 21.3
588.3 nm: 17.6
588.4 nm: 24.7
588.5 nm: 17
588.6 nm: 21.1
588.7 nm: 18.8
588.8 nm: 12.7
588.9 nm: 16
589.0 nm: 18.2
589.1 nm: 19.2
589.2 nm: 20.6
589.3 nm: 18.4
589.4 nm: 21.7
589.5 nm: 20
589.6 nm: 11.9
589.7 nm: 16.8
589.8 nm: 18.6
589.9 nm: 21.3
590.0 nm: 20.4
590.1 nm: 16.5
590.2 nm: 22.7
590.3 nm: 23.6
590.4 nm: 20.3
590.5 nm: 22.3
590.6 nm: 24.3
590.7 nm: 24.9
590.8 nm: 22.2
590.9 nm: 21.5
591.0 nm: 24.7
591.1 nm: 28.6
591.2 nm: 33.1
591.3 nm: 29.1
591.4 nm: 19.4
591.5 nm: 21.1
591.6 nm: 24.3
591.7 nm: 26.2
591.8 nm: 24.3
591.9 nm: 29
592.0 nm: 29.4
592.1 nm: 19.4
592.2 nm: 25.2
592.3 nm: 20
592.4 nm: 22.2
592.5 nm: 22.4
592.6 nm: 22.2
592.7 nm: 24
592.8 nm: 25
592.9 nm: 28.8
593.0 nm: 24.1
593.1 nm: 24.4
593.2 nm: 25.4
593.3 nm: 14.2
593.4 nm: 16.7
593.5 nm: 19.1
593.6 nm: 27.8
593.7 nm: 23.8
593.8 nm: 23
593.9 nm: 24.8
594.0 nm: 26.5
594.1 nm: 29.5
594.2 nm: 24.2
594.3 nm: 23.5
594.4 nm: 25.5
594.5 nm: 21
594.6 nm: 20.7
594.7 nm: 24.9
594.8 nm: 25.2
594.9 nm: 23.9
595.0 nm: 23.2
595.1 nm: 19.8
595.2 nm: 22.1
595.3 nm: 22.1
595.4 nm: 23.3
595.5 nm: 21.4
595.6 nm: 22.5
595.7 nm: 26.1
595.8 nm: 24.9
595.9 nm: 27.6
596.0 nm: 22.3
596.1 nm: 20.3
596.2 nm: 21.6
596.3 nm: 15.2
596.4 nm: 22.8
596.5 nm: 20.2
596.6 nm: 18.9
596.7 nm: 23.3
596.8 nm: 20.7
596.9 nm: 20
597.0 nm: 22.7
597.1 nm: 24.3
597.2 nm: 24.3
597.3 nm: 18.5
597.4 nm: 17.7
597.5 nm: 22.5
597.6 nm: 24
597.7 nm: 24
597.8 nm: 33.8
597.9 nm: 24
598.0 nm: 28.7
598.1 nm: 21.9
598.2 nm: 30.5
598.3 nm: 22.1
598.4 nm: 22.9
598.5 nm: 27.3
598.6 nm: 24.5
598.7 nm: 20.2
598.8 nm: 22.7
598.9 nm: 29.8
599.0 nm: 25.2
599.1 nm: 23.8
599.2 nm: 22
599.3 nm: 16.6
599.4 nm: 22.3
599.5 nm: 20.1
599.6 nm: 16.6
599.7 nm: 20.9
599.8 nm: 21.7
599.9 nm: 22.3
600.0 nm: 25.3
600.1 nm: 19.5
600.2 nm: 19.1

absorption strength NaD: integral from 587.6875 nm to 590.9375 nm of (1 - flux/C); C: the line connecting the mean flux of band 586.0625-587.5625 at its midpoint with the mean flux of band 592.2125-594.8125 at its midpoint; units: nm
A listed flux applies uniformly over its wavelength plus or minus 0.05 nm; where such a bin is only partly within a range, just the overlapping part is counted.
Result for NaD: 0.58 nm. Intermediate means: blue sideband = 25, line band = 20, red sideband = 23.4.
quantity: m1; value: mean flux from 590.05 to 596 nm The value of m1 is 23.7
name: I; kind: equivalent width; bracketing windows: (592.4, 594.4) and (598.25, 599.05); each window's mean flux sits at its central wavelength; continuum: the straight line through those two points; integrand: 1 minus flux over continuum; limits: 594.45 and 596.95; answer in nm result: 0.19 nm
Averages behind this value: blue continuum 23.7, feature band 22.2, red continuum 24.3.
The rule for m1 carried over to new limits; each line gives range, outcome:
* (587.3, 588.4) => 21.5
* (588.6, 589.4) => 18.2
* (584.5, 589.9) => 22.3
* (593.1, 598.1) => 22.9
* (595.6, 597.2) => 22.1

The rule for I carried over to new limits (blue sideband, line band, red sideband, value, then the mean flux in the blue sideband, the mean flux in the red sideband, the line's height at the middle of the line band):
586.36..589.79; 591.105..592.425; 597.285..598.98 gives -0.155 nm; 21.1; 24.6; 22.4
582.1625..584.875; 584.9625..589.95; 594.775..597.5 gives 0.182 nm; 23.2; 22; 22.8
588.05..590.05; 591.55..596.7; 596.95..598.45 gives -0.334 nm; 18.7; 24.1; 21.9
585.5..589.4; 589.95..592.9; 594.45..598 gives -0.170 nm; 22.4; 22.7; 22.5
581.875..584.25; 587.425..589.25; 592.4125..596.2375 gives 0.264 nm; 22.8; 23.4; 23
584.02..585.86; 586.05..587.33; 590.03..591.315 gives -0.067 nm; 24.1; 23.9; 24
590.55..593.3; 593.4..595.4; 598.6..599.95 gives 0.007 nm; 24.4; 22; 23.6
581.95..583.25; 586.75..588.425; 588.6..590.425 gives -0.297 nm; 22.1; 18.8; 19.7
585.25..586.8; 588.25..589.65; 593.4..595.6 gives 0.319 nm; 24.1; 23.4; 23.9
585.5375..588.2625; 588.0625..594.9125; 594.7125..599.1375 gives 0.379 nm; 23.9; 23.3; 23.6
